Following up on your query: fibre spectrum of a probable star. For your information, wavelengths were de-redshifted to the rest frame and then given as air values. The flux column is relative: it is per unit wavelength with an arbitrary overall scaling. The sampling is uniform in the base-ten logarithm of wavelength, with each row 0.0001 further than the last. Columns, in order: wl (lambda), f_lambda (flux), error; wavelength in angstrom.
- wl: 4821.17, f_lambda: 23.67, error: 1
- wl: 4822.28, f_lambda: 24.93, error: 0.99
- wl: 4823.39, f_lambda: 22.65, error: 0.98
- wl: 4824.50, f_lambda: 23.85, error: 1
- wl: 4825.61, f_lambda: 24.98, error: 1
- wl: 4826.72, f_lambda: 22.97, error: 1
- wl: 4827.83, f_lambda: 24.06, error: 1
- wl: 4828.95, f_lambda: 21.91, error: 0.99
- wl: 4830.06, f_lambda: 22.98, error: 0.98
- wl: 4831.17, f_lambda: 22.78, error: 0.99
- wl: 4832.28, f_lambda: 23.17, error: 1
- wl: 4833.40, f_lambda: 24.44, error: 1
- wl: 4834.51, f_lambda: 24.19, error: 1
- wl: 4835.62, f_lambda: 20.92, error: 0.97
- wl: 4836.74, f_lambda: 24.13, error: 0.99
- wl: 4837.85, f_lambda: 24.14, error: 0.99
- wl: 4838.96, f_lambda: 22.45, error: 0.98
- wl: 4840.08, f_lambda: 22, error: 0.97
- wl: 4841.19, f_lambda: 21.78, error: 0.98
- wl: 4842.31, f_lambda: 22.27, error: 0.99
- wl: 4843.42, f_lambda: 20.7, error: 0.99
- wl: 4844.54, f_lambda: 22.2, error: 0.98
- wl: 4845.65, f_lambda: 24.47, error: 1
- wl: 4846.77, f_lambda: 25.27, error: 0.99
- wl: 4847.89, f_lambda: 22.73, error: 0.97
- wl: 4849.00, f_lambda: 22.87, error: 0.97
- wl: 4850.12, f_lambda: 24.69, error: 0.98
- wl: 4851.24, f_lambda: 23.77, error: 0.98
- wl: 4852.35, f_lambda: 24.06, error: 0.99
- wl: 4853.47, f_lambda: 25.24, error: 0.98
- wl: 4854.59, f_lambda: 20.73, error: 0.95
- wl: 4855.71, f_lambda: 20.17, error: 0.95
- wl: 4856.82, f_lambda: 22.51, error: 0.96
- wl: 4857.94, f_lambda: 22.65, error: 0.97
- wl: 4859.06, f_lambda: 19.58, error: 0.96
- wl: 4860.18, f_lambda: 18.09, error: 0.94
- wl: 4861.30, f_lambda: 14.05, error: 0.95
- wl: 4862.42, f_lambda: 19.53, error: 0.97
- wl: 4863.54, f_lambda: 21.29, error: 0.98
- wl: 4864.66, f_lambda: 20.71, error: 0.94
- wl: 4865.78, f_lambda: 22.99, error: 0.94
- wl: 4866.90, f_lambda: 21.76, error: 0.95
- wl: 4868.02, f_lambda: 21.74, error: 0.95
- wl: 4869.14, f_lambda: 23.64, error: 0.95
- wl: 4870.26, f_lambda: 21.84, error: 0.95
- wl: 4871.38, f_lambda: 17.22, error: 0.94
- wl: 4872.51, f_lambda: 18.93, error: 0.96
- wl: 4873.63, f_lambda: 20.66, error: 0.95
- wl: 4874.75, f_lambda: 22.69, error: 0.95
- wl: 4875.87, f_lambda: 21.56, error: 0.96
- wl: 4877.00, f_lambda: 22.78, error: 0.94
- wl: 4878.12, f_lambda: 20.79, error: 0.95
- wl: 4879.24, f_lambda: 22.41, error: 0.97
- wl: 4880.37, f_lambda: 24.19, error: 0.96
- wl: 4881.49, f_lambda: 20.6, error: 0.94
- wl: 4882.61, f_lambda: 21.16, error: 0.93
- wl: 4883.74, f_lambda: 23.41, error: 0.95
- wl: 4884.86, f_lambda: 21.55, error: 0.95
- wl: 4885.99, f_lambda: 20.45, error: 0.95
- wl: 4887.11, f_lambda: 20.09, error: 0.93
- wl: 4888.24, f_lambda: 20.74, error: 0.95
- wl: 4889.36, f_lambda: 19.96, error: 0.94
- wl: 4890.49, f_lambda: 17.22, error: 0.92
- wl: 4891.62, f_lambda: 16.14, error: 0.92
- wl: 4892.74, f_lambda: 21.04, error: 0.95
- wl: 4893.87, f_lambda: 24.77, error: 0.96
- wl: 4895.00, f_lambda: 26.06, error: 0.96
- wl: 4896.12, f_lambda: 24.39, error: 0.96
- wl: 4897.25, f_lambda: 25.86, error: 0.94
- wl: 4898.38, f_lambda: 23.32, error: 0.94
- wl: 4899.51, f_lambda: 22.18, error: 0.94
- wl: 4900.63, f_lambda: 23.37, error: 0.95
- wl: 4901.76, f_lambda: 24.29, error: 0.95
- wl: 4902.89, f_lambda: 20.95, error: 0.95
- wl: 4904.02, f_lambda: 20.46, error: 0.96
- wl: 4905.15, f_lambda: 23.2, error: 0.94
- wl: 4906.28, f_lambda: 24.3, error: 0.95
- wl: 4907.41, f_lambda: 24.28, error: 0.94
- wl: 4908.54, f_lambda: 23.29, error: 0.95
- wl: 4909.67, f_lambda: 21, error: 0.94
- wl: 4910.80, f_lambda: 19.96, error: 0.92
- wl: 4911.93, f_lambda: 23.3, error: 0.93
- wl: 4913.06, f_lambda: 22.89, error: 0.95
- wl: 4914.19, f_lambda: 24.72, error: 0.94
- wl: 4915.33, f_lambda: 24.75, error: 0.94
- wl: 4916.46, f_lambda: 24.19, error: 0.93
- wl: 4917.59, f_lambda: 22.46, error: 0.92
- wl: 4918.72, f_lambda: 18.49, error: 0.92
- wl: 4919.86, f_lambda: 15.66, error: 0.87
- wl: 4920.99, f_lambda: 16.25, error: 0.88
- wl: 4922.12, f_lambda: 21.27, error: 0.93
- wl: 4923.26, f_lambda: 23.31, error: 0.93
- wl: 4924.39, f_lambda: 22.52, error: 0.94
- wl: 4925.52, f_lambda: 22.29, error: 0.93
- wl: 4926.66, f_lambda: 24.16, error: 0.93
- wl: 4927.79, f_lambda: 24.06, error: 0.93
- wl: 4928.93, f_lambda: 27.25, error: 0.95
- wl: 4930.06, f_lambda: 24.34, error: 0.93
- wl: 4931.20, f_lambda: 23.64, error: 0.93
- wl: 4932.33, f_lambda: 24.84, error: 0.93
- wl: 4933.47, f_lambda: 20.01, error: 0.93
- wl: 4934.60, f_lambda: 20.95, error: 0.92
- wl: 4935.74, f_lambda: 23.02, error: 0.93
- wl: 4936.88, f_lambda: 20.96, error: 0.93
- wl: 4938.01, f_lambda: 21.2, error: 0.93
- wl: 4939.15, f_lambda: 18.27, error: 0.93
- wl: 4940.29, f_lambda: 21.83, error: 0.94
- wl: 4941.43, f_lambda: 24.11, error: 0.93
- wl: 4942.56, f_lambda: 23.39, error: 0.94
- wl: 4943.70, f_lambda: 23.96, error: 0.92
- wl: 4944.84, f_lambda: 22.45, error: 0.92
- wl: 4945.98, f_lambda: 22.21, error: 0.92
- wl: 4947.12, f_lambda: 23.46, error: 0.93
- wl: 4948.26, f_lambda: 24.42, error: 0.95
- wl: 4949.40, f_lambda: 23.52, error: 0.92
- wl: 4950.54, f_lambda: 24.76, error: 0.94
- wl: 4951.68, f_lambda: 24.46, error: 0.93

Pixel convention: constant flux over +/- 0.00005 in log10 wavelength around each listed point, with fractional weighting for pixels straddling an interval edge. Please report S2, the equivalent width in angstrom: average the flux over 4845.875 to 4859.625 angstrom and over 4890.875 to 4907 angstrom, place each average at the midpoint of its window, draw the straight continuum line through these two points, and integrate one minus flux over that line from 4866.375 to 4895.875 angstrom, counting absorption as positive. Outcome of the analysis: 2.0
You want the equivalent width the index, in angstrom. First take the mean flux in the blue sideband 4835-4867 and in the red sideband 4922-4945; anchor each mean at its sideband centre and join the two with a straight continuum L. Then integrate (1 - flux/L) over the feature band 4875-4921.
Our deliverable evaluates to 0.9 angstrom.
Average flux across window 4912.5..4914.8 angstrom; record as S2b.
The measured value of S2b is 23.8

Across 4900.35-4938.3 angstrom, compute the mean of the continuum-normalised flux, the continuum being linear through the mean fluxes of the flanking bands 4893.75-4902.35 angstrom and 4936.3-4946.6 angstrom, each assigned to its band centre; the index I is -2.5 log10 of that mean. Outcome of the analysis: 0.04 mag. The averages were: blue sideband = 24.3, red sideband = 22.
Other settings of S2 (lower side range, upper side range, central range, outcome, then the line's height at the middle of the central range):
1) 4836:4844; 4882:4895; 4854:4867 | 0.9 angstrom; 21.8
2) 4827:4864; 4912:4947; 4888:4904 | 0.1 angstrom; 22.3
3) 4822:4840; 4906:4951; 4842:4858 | 0.1 angstrom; 23.2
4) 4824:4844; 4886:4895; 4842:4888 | -0.2 angstrom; 21.6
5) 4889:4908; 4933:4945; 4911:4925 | 0.4 angstrom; 22.2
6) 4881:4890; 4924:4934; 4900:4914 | -0.2 angstrom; 22.3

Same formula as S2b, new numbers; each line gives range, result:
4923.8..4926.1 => 22.4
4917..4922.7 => 18.8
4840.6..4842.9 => 22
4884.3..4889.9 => 20.6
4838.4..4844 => 21.8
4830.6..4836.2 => 23.1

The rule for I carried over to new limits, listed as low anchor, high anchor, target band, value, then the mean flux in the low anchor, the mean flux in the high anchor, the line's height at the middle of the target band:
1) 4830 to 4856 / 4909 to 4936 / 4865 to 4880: 0.06 mag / 23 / 22.3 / 22.8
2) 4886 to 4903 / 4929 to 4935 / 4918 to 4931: 0.06 mag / 22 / 23.2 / 23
